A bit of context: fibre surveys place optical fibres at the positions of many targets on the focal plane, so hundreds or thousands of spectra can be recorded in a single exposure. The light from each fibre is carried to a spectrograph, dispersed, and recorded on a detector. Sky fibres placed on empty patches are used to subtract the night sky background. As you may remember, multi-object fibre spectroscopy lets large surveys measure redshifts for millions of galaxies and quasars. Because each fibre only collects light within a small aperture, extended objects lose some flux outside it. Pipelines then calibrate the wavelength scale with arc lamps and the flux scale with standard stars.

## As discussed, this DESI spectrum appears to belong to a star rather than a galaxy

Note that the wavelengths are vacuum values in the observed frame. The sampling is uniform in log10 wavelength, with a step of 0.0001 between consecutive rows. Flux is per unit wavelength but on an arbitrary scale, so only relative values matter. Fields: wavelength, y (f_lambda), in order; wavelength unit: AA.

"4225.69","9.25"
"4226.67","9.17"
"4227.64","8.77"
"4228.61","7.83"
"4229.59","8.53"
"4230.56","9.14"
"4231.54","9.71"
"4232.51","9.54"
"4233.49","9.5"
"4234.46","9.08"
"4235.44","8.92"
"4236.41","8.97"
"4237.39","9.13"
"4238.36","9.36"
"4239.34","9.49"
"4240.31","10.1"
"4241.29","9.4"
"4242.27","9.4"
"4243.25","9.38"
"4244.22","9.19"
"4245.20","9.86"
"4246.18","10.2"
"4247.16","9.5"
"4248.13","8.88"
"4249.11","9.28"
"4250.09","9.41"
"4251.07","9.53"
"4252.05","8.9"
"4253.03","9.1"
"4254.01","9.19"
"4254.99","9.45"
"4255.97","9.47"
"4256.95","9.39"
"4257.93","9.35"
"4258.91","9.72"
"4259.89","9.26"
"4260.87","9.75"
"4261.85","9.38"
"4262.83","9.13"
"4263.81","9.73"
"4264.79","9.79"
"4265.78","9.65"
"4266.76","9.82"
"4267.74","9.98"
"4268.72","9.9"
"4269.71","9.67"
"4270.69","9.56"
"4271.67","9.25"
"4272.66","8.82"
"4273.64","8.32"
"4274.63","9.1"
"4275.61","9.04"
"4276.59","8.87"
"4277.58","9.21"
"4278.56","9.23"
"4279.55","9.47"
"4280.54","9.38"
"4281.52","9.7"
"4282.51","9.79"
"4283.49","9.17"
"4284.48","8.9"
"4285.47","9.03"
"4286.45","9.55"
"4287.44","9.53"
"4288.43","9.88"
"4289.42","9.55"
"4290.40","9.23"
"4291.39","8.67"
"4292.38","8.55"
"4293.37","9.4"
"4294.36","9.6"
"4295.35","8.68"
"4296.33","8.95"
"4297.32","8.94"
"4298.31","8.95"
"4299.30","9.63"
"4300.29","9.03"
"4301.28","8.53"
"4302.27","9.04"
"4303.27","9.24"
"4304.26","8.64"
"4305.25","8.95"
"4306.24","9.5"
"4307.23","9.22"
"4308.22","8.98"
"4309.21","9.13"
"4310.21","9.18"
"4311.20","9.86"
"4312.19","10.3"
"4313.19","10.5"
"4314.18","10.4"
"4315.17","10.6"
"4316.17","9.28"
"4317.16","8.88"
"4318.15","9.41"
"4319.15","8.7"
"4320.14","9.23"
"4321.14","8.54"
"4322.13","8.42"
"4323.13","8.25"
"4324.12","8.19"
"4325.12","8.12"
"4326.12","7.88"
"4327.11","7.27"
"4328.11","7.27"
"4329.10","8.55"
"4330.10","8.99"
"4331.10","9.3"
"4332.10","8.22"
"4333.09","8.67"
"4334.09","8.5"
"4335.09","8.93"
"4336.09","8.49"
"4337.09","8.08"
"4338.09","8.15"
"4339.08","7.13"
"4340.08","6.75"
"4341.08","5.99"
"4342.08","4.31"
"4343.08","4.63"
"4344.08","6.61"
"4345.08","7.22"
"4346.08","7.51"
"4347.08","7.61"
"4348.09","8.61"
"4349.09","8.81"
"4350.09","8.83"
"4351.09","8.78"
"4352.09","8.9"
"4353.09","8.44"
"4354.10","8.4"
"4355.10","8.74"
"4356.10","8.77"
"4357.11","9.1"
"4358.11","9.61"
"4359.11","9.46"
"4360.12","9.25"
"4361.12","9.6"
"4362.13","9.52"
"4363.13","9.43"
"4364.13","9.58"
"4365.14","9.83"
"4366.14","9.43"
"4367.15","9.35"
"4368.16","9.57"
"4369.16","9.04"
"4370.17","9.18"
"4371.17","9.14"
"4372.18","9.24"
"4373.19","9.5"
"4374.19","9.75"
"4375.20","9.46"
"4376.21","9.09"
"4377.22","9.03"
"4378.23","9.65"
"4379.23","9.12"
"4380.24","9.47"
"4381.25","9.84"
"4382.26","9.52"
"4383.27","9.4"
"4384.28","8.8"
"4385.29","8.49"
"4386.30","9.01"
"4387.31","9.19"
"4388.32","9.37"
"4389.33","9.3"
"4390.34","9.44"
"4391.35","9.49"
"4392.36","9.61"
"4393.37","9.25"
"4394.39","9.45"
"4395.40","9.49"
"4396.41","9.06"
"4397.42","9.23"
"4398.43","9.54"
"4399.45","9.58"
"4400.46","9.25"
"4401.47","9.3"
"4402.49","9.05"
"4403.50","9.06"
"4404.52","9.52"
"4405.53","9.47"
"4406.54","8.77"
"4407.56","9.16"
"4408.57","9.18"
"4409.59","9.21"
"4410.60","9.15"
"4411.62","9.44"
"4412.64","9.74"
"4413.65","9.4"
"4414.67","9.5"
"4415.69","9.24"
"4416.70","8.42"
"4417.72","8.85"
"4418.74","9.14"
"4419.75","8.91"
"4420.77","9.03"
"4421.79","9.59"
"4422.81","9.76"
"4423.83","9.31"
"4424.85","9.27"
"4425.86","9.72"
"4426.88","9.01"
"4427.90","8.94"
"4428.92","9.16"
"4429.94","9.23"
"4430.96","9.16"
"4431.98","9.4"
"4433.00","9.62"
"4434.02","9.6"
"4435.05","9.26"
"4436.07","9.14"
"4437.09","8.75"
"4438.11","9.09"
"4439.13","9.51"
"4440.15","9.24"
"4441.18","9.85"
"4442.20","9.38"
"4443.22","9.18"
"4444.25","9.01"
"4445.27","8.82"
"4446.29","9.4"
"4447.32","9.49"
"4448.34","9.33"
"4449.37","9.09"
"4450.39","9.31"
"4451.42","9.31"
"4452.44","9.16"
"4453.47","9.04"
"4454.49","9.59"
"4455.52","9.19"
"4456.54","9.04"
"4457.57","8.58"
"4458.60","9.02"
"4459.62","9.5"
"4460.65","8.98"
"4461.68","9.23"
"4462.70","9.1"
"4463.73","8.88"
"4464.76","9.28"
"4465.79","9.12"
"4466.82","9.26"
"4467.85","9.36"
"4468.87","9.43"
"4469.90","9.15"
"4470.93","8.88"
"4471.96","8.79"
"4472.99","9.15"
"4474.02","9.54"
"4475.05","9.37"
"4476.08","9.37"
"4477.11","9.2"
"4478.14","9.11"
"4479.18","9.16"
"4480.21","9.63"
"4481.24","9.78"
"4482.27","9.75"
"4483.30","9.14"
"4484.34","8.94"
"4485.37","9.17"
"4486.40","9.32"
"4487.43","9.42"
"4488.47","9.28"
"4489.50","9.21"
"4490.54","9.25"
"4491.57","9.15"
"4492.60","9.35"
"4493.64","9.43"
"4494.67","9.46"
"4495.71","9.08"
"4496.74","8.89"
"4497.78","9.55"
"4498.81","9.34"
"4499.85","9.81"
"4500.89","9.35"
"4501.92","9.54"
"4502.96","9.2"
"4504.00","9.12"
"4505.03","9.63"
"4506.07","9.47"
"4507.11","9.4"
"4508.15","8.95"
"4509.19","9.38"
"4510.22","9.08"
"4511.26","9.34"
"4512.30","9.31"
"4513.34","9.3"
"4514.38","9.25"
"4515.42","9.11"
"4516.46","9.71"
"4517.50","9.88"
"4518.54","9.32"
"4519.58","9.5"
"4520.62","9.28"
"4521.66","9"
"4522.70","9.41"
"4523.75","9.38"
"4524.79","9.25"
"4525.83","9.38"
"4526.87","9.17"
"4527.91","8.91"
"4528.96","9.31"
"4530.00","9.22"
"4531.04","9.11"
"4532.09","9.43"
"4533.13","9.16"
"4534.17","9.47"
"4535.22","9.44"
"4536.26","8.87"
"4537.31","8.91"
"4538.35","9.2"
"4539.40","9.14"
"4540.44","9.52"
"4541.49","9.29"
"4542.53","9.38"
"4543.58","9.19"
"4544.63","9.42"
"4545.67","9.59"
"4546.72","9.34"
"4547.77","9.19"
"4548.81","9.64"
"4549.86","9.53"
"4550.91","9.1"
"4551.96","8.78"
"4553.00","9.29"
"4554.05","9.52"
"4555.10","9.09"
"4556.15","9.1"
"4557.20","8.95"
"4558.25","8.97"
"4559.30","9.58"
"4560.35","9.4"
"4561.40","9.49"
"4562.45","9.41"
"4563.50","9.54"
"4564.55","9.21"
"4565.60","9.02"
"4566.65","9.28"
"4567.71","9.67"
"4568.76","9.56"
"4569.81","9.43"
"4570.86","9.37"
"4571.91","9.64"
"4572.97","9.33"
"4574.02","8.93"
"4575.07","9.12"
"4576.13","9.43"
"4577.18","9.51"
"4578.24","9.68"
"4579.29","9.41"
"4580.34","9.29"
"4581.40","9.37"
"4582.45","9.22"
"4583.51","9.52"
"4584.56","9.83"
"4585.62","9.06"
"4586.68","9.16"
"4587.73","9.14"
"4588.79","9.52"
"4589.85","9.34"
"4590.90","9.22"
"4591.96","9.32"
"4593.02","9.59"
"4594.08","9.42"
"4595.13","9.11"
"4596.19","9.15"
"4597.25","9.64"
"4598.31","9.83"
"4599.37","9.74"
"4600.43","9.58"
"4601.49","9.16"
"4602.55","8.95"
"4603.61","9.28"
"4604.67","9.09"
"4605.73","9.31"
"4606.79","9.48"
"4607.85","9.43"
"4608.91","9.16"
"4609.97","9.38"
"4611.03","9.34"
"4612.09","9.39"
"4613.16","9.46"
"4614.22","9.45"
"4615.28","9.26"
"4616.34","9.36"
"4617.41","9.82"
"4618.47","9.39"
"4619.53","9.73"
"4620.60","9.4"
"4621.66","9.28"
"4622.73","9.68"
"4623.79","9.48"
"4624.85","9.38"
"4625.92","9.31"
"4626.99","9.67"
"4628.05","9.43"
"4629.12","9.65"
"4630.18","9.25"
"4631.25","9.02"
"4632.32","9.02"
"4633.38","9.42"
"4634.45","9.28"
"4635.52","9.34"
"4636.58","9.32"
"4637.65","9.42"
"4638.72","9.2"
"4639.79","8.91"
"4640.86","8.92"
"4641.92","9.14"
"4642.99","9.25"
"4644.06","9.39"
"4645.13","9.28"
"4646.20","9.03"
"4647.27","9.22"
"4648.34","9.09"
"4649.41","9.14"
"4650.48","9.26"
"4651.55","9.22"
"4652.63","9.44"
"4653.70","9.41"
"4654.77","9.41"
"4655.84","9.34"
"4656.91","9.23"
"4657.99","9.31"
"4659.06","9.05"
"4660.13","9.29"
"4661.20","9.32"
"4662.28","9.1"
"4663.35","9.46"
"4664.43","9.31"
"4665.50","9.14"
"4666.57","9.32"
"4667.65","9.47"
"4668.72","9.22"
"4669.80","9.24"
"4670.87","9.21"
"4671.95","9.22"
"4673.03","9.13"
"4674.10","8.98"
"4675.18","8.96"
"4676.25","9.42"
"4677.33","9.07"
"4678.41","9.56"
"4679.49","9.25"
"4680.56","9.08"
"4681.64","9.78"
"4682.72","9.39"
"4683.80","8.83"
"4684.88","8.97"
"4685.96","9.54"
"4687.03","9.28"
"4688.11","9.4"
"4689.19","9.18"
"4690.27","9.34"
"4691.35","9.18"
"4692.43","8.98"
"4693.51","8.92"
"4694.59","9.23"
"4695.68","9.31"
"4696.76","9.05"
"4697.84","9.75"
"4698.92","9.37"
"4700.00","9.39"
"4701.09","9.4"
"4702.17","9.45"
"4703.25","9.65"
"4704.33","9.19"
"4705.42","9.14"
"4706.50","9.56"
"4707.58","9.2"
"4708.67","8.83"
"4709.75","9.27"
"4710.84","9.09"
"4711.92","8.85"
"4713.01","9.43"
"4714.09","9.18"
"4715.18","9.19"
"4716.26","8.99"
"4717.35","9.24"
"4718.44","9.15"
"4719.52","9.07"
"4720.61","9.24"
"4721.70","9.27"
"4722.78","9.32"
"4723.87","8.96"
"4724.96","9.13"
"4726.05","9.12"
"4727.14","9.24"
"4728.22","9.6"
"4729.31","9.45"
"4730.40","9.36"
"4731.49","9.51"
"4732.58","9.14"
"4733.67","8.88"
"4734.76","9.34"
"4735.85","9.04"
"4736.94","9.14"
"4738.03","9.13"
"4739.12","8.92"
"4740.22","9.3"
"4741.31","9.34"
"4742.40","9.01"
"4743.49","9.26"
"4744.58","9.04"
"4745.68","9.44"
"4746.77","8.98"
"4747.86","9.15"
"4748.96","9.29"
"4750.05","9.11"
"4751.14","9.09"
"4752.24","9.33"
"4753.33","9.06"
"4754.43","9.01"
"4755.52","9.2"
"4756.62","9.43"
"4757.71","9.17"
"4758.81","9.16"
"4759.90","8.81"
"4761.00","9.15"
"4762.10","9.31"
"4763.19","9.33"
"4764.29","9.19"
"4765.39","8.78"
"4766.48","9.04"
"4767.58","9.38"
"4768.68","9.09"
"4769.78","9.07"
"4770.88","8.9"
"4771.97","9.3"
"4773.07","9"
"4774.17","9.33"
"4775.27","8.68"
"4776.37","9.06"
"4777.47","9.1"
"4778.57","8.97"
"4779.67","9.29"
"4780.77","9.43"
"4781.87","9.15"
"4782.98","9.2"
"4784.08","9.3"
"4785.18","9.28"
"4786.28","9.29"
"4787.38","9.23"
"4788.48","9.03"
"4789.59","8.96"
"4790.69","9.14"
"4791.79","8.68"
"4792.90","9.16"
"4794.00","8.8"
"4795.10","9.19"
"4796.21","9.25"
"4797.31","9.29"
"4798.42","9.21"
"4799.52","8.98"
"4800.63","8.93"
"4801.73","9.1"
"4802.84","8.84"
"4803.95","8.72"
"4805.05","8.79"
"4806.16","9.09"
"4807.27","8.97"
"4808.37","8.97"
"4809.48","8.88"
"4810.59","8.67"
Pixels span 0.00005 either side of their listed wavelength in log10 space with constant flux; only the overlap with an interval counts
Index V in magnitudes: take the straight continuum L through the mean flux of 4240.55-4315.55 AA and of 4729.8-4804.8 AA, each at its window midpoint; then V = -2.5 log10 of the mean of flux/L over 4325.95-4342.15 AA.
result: 0.18 mag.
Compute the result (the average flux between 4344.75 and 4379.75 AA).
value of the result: 9.05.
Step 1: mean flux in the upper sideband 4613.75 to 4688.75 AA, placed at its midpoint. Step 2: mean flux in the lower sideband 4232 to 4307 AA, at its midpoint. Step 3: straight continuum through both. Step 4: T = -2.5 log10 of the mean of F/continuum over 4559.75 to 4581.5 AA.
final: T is -0.01 mag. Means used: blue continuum 9.31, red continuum 9.29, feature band 9.39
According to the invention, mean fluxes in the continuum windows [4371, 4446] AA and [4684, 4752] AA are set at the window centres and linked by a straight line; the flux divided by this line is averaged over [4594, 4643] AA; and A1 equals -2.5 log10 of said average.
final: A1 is -0.01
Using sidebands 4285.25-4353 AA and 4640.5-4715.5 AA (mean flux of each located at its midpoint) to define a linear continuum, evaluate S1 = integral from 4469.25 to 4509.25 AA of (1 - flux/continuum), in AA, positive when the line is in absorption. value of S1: -1.7 AA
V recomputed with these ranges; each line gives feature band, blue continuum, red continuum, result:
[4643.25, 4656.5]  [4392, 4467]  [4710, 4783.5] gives -0.01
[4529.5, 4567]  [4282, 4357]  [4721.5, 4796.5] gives -0.04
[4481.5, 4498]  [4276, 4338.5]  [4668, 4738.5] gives -0.02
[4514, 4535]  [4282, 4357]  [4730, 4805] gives -0.05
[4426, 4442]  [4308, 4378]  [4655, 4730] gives -0.05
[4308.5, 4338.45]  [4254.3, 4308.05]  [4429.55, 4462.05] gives 0.05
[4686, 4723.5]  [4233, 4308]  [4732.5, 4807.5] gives -0.01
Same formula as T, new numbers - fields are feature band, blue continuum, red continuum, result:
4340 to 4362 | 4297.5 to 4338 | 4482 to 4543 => 0.12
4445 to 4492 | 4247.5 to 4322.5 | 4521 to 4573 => 0.01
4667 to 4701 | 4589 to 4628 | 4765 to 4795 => 0.00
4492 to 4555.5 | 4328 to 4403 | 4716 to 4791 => -0.04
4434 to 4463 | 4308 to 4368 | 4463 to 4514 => -0.01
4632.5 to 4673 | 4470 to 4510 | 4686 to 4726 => 0.00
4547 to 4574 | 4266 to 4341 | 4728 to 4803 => -0.03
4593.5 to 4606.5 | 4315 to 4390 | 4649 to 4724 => -0.03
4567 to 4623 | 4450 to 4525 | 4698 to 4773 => -0.02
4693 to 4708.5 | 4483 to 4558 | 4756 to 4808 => -0.02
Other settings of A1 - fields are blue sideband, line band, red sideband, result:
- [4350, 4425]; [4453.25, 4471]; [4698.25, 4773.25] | 0.010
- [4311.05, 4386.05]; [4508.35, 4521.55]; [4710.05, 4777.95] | -0.053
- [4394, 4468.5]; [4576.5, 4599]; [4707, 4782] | -0.023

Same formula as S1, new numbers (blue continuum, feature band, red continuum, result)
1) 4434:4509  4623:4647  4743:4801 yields -0.2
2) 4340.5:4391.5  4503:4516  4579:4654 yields -0.2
